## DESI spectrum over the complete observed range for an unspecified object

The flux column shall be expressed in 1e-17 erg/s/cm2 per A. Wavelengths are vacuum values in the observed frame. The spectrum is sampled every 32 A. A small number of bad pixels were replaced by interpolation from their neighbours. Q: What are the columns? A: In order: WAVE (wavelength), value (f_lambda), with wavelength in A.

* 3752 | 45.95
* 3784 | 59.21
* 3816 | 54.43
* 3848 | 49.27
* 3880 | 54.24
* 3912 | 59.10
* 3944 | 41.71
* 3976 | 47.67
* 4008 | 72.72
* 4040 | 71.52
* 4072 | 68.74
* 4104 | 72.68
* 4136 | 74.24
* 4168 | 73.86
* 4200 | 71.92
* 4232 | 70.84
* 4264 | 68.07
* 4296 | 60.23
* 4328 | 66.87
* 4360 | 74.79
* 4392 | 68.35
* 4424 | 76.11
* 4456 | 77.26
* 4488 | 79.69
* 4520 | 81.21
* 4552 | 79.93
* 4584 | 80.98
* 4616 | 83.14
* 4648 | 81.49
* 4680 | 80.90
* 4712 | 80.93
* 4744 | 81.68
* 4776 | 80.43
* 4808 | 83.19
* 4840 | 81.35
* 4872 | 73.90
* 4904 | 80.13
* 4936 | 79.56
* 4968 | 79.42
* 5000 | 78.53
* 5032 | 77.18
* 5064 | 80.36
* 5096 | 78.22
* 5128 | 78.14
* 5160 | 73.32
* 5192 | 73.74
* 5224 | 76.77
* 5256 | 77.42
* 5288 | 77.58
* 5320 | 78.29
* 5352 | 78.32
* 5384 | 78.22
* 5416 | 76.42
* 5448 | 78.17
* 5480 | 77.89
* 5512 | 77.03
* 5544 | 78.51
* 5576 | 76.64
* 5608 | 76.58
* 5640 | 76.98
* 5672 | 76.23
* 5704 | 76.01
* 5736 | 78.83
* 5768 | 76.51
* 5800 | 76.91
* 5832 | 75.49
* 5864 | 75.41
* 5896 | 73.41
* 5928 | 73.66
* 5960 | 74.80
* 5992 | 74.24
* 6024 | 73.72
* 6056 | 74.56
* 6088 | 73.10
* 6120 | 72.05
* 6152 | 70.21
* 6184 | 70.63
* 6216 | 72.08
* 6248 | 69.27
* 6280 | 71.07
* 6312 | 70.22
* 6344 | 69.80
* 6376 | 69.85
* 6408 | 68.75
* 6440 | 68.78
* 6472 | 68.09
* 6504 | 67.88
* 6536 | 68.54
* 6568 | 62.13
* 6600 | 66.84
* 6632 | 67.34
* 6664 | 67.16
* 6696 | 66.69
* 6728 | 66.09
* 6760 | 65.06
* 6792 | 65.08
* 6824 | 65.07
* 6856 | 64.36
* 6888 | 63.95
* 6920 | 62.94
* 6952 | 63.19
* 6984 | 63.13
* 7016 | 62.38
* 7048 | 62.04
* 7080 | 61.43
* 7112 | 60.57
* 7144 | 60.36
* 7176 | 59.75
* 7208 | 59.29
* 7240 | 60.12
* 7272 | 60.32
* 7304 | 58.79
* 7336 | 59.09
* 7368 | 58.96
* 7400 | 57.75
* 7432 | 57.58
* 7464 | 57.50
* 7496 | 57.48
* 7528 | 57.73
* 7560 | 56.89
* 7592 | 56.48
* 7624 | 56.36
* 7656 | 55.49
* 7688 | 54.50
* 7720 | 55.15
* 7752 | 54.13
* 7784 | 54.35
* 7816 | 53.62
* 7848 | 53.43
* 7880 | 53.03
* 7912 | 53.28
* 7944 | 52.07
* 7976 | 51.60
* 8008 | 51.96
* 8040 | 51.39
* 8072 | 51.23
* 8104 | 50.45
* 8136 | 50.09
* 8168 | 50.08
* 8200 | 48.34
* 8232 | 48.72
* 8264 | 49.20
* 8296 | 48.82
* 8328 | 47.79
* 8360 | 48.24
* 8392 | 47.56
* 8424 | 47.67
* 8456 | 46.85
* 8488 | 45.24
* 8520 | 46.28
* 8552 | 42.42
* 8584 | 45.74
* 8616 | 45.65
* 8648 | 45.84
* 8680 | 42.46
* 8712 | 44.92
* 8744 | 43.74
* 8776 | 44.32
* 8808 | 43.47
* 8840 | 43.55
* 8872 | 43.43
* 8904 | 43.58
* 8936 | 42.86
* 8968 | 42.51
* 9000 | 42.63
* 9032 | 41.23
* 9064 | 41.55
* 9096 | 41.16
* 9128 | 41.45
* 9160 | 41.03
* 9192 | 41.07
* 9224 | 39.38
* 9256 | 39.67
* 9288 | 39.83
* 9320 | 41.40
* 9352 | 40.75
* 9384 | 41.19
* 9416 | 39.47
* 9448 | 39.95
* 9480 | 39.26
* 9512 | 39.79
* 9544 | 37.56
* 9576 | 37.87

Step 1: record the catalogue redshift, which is 0.000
